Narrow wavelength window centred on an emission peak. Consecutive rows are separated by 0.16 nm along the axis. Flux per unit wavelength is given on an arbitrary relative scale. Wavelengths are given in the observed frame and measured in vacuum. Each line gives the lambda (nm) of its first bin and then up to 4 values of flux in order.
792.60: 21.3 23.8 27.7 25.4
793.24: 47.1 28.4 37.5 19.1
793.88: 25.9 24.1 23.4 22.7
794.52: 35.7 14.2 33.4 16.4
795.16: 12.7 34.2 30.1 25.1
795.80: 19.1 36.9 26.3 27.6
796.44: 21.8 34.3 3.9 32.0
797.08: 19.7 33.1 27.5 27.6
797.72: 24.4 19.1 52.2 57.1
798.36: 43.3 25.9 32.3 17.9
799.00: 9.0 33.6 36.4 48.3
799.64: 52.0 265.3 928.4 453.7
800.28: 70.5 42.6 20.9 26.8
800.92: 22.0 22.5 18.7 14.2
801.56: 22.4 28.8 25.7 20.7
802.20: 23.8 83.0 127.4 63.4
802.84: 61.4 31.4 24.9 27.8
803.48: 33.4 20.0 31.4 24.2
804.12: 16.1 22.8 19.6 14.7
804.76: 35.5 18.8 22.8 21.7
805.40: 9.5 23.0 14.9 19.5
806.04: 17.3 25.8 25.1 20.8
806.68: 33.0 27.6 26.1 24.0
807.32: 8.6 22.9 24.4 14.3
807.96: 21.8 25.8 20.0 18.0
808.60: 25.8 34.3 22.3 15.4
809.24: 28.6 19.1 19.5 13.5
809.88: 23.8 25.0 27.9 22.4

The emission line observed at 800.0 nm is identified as H-alpha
